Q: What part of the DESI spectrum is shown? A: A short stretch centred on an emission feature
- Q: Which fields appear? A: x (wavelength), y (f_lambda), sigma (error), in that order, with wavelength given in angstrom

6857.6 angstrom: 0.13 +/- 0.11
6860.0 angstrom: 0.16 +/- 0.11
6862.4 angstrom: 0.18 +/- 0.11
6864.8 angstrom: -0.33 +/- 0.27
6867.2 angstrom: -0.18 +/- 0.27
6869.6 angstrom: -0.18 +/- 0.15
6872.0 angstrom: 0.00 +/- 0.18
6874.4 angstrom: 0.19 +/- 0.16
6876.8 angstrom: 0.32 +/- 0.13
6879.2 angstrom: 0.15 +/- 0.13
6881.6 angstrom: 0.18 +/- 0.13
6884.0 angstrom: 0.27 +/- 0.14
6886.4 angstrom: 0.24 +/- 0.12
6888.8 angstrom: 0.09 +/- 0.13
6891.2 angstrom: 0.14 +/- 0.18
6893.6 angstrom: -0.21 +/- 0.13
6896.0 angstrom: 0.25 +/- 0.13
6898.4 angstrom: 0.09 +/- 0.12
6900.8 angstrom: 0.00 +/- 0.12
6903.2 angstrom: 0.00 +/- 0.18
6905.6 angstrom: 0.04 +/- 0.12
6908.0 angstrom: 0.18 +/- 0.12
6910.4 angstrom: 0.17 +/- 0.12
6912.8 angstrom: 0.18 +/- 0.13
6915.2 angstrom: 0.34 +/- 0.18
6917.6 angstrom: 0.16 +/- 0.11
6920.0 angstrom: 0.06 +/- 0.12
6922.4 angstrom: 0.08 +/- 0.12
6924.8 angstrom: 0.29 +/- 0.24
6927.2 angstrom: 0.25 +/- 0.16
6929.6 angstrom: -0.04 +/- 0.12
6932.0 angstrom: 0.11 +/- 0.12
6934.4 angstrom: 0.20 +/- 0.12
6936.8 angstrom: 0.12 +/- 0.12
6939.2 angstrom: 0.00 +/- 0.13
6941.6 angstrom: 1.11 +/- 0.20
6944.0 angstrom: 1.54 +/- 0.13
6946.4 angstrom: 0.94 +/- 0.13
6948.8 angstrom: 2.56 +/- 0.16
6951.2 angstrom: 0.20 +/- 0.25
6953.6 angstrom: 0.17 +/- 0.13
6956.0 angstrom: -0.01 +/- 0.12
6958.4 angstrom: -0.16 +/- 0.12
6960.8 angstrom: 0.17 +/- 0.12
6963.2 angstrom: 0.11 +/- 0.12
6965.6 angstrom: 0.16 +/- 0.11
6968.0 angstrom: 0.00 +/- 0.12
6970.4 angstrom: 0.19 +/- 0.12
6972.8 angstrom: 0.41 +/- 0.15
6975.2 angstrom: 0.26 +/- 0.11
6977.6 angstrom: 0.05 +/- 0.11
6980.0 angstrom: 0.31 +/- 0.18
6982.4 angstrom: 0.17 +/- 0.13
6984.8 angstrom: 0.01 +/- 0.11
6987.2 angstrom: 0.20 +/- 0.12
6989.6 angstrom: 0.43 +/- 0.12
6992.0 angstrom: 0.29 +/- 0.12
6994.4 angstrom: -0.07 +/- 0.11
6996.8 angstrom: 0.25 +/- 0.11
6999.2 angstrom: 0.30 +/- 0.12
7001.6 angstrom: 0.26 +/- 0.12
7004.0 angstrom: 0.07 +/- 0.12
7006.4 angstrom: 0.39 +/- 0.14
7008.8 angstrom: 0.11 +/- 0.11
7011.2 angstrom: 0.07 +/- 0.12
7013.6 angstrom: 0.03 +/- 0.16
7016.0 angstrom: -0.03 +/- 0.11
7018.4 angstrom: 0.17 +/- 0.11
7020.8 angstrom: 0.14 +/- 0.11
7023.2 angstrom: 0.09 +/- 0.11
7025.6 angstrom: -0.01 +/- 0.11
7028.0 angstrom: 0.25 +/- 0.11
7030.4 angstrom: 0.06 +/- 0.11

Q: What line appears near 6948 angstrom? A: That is [O II] 3727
